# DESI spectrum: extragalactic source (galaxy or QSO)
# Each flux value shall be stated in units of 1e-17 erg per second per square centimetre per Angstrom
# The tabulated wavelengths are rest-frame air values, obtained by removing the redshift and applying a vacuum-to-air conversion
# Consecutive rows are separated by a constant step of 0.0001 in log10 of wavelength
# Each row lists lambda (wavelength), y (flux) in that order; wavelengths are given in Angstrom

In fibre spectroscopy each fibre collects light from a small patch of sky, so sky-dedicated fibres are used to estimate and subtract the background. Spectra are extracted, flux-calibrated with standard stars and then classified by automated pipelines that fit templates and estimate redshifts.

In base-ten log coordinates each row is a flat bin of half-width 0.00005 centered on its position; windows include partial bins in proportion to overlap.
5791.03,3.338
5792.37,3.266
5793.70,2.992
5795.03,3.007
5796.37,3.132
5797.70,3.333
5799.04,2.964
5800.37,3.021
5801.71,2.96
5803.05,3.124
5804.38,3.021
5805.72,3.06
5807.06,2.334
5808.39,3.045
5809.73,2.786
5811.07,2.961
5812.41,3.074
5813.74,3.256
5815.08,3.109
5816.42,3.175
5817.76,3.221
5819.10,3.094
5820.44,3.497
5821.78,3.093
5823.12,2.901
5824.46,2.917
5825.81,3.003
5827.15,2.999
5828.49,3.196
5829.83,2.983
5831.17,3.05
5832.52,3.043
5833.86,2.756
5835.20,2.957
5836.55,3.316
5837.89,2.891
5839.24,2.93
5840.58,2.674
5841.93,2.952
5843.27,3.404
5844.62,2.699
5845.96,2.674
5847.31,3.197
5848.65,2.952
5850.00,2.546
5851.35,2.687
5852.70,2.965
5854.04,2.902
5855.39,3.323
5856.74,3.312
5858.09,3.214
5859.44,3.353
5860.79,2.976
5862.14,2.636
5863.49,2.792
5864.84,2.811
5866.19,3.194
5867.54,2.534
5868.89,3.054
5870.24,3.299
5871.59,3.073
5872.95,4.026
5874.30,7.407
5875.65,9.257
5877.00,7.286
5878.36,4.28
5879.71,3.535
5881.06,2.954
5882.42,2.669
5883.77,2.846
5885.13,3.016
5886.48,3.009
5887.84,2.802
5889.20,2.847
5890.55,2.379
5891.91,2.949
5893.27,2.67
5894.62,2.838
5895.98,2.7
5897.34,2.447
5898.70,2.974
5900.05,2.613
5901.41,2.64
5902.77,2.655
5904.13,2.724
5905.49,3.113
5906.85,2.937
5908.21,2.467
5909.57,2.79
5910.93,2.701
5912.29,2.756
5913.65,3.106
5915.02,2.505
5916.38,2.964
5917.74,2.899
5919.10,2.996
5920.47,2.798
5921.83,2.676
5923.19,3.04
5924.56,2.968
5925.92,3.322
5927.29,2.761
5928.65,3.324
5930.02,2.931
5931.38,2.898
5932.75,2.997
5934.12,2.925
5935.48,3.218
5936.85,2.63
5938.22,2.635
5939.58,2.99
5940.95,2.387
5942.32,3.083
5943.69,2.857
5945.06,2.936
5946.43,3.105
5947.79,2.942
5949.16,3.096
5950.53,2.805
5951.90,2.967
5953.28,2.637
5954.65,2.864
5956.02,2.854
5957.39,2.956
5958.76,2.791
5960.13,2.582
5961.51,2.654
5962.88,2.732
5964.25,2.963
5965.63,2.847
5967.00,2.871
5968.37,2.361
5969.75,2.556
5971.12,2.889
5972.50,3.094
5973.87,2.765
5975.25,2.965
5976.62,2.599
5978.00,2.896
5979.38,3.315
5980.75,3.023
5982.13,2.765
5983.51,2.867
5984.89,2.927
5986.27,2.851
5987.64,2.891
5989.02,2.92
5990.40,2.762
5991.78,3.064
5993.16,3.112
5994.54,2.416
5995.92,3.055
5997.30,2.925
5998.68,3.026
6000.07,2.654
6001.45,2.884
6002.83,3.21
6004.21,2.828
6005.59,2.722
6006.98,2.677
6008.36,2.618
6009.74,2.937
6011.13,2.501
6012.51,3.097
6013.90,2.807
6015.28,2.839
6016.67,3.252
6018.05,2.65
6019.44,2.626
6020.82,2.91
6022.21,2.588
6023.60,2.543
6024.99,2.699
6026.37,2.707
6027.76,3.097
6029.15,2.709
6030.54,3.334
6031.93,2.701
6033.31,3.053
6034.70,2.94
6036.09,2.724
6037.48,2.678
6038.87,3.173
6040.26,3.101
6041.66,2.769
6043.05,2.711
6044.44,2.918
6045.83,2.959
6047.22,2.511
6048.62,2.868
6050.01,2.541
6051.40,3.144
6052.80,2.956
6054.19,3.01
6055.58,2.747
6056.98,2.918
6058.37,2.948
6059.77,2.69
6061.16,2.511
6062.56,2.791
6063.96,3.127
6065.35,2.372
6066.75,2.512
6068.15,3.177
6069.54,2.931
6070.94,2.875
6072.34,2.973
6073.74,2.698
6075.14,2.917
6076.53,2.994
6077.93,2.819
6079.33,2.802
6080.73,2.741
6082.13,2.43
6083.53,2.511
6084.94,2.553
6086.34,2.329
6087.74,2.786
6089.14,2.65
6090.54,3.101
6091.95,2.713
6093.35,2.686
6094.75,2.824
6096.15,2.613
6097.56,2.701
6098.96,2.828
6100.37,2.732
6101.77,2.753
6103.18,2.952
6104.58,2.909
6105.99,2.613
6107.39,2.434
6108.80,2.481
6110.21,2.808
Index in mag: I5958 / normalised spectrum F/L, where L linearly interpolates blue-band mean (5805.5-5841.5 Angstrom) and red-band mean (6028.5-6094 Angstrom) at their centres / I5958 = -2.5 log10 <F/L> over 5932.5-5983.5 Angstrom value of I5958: 0.02 mag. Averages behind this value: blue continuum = 3.01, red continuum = 2.81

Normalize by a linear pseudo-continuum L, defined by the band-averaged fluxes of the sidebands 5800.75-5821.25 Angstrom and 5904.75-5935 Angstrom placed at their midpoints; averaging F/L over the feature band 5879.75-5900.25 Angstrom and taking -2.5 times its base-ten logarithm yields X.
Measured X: 0.05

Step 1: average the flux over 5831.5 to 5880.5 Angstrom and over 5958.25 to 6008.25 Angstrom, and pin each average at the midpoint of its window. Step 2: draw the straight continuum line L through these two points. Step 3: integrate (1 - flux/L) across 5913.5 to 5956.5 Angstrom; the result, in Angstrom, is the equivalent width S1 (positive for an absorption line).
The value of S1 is 2.39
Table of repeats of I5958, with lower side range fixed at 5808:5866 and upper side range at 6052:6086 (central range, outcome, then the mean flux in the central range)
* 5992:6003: -0.02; 2.9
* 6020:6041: -0.01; 2.86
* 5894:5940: 0.03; 2.85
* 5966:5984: 0.01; 2.84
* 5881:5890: 0.04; 2.86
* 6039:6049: -0.01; 2.85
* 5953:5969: 0.05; 2.77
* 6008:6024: 0.02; 2.79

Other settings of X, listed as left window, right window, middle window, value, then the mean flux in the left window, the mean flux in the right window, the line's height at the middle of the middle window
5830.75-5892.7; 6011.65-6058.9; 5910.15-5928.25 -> 0.10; 3.34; 2.86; 3.18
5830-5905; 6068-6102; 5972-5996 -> 0.03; 3.23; 2.76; 2.98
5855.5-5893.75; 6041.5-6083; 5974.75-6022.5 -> 0.08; 3.58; 2.81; 3.07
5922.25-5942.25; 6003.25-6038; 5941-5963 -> 0.02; 2.93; 2.81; 2.91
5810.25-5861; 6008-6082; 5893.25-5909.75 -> 0.09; 3.03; 2.83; 2.97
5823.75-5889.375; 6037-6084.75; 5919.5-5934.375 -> 0.07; 3.33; 2.82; 3.16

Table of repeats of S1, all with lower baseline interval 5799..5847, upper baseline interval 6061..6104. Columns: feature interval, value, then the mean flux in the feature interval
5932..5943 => 0.1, 2.86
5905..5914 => 0.3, 2.82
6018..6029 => 0.3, 2.73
